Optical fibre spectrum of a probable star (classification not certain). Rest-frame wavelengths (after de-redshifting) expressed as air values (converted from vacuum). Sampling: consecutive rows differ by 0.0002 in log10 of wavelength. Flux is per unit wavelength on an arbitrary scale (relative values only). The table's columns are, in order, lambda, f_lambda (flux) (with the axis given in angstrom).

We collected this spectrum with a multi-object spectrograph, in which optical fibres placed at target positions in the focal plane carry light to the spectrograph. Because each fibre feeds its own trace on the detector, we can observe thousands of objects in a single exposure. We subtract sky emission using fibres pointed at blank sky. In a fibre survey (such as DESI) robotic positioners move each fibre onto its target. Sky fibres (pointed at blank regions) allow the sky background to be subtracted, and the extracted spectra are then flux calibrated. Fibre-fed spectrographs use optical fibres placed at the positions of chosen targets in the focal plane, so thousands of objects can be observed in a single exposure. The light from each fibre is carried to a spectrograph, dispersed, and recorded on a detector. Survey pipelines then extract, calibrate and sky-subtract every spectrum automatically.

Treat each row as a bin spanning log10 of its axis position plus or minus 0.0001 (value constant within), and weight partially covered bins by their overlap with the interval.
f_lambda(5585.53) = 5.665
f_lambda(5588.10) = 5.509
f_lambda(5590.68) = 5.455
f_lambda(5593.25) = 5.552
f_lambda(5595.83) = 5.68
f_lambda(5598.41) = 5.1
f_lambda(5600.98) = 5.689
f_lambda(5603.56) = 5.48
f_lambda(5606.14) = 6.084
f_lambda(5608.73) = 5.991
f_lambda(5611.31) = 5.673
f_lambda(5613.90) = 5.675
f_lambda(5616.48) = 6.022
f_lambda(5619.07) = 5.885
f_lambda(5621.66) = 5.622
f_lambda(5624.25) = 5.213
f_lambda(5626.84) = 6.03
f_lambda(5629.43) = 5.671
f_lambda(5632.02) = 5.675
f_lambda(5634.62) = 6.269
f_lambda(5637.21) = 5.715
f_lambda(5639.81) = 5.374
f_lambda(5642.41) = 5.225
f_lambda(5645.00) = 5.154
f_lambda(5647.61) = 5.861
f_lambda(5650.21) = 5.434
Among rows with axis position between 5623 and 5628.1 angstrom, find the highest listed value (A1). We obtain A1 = 6.03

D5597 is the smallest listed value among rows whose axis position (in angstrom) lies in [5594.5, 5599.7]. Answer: 5.1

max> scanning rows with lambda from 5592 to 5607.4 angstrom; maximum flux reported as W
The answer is 6.084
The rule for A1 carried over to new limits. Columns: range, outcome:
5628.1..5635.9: 6.269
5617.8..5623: 5.885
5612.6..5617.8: 6.022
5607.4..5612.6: 5.991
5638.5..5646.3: 5.374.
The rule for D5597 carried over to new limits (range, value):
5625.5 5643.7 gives 5.225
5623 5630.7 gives 5.213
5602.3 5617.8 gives 5.48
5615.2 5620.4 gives 5.885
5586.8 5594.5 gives 5.455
